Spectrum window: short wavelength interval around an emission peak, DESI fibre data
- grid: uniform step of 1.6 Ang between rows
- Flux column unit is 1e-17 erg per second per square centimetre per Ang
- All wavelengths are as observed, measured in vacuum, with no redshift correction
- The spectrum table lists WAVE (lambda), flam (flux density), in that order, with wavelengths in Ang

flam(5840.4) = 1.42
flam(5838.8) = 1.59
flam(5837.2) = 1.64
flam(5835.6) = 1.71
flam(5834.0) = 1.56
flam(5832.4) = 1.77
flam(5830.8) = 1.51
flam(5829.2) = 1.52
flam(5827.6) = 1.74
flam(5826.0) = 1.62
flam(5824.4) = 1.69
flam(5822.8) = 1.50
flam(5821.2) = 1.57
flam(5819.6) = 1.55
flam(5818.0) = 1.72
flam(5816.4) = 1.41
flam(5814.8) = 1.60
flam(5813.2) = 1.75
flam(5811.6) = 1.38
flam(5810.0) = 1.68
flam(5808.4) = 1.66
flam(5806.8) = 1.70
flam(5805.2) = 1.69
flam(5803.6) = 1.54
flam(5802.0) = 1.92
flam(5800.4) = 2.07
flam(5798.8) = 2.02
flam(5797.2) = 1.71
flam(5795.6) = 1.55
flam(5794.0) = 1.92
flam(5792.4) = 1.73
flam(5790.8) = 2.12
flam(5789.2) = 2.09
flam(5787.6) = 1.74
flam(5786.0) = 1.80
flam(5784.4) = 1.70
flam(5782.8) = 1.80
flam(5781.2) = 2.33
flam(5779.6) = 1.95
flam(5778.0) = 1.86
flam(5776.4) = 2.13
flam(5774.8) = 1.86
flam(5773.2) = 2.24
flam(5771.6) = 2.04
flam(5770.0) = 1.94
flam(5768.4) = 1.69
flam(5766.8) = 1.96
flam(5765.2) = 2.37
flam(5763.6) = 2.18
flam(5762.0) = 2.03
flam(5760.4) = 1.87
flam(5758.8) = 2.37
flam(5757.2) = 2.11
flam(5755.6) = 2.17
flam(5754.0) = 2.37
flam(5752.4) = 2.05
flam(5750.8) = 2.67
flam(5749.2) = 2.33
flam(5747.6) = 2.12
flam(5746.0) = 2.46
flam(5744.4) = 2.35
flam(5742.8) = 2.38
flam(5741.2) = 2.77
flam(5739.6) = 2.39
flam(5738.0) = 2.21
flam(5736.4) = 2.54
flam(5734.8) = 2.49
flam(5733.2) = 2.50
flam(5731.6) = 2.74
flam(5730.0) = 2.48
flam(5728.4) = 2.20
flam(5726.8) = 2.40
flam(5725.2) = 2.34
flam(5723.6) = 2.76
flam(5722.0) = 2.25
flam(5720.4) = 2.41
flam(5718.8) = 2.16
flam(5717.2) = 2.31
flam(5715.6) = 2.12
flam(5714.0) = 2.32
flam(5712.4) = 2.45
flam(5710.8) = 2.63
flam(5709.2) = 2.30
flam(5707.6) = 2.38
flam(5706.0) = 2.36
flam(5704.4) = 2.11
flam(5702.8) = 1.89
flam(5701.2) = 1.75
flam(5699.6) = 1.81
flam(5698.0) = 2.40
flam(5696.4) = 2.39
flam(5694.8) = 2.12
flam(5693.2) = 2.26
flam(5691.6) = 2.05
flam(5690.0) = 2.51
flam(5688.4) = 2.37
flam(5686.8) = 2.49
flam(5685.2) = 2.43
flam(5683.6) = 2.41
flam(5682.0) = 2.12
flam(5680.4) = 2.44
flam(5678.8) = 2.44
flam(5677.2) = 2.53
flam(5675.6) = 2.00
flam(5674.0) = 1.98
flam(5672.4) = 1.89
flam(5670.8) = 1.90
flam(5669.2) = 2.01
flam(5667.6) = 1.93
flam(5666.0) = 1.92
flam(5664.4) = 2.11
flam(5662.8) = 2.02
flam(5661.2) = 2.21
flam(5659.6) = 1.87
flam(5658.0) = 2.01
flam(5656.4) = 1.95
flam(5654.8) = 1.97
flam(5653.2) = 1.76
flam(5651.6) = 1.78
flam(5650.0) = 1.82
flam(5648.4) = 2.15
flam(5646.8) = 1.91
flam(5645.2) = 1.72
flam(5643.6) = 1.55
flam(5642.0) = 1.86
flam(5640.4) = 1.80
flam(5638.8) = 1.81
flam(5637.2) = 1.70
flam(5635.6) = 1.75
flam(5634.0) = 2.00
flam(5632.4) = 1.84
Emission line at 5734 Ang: C III]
